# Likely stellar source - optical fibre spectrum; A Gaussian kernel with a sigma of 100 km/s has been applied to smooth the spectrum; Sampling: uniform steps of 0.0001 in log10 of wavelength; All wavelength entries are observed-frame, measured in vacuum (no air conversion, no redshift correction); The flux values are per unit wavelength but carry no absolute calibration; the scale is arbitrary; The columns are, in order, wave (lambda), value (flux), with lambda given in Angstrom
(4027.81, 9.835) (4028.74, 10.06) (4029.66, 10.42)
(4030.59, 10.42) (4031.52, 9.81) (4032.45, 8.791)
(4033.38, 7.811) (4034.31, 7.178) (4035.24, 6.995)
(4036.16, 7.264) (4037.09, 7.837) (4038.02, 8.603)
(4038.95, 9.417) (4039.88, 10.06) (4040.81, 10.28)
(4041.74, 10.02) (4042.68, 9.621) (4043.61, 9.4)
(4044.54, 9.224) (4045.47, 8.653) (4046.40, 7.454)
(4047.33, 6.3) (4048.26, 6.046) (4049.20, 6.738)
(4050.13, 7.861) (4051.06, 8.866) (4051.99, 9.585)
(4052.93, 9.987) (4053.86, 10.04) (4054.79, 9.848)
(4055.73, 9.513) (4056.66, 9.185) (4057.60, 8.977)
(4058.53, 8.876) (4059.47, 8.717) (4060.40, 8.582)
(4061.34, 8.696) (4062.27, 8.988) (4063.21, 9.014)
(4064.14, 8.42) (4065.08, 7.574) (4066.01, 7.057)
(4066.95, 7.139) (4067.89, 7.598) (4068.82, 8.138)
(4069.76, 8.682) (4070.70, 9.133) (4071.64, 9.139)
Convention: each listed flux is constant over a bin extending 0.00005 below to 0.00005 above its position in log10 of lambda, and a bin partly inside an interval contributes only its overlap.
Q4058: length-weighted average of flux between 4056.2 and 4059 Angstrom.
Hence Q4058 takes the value 9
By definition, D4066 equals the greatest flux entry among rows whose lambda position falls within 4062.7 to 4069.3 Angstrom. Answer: 9.014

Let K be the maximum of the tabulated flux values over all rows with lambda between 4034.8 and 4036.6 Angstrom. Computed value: 7.264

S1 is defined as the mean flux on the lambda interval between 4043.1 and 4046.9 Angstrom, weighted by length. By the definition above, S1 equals 8.69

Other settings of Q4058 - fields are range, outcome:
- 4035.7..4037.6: 7.59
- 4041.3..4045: 9.55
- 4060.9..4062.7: 8.87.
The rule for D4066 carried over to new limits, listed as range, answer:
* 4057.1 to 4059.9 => 8.977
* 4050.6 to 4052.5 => 9.585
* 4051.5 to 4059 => 10.04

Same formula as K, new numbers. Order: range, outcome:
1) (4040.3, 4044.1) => 10.28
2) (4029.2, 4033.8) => 10.42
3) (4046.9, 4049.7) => 6.738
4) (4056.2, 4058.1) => 9.185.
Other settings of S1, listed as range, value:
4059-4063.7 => 8.8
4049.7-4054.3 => 9.28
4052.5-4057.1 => 9.73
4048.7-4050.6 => 7.28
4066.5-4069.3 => 7.63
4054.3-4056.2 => 9.69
